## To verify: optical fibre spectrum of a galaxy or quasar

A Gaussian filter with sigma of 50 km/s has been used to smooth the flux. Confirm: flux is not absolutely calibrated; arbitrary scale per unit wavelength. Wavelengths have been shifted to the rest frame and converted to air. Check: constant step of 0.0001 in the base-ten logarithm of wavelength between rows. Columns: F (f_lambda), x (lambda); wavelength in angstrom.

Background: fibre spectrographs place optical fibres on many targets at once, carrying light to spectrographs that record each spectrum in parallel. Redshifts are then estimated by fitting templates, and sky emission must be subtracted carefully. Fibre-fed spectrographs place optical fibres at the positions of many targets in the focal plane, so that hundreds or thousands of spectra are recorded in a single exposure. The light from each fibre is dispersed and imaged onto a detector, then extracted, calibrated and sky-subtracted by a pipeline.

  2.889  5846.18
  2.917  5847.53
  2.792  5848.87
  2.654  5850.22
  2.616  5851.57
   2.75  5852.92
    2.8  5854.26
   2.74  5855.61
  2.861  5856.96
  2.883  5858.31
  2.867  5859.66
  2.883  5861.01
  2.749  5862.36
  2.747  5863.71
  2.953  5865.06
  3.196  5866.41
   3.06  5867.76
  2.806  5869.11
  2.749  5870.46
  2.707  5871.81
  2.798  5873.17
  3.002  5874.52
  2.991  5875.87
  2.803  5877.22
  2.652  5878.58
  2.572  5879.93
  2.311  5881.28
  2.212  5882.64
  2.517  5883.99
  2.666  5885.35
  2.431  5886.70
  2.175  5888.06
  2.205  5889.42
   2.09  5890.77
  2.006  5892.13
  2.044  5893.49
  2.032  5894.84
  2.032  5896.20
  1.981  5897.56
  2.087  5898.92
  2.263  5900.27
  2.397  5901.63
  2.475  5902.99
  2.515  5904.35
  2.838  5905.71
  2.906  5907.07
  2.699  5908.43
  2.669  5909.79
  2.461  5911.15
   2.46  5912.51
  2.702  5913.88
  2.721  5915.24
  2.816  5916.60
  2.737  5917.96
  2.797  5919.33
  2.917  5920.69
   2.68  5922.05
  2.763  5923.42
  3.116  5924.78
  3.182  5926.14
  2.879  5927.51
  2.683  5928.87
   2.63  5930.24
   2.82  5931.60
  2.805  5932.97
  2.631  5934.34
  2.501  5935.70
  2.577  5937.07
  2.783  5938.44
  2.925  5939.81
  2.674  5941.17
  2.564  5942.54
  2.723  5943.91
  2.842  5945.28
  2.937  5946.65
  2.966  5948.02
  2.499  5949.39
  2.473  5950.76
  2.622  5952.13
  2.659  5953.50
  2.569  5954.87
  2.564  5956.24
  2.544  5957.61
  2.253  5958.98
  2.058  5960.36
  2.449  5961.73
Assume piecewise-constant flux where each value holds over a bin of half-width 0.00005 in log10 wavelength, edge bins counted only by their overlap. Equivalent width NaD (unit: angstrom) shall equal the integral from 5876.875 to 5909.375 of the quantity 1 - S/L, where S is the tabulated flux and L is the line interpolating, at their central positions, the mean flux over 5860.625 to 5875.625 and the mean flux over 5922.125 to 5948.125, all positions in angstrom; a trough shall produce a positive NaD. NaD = 5.4 angstrom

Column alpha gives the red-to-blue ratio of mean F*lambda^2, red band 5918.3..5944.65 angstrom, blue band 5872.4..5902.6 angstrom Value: 1.2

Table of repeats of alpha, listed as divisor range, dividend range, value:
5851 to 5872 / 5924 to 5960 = 0.98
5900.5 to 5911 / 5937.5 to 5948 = 1.08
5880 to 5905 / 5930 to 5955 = 1.22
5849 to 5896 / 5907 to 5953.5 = 1.06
